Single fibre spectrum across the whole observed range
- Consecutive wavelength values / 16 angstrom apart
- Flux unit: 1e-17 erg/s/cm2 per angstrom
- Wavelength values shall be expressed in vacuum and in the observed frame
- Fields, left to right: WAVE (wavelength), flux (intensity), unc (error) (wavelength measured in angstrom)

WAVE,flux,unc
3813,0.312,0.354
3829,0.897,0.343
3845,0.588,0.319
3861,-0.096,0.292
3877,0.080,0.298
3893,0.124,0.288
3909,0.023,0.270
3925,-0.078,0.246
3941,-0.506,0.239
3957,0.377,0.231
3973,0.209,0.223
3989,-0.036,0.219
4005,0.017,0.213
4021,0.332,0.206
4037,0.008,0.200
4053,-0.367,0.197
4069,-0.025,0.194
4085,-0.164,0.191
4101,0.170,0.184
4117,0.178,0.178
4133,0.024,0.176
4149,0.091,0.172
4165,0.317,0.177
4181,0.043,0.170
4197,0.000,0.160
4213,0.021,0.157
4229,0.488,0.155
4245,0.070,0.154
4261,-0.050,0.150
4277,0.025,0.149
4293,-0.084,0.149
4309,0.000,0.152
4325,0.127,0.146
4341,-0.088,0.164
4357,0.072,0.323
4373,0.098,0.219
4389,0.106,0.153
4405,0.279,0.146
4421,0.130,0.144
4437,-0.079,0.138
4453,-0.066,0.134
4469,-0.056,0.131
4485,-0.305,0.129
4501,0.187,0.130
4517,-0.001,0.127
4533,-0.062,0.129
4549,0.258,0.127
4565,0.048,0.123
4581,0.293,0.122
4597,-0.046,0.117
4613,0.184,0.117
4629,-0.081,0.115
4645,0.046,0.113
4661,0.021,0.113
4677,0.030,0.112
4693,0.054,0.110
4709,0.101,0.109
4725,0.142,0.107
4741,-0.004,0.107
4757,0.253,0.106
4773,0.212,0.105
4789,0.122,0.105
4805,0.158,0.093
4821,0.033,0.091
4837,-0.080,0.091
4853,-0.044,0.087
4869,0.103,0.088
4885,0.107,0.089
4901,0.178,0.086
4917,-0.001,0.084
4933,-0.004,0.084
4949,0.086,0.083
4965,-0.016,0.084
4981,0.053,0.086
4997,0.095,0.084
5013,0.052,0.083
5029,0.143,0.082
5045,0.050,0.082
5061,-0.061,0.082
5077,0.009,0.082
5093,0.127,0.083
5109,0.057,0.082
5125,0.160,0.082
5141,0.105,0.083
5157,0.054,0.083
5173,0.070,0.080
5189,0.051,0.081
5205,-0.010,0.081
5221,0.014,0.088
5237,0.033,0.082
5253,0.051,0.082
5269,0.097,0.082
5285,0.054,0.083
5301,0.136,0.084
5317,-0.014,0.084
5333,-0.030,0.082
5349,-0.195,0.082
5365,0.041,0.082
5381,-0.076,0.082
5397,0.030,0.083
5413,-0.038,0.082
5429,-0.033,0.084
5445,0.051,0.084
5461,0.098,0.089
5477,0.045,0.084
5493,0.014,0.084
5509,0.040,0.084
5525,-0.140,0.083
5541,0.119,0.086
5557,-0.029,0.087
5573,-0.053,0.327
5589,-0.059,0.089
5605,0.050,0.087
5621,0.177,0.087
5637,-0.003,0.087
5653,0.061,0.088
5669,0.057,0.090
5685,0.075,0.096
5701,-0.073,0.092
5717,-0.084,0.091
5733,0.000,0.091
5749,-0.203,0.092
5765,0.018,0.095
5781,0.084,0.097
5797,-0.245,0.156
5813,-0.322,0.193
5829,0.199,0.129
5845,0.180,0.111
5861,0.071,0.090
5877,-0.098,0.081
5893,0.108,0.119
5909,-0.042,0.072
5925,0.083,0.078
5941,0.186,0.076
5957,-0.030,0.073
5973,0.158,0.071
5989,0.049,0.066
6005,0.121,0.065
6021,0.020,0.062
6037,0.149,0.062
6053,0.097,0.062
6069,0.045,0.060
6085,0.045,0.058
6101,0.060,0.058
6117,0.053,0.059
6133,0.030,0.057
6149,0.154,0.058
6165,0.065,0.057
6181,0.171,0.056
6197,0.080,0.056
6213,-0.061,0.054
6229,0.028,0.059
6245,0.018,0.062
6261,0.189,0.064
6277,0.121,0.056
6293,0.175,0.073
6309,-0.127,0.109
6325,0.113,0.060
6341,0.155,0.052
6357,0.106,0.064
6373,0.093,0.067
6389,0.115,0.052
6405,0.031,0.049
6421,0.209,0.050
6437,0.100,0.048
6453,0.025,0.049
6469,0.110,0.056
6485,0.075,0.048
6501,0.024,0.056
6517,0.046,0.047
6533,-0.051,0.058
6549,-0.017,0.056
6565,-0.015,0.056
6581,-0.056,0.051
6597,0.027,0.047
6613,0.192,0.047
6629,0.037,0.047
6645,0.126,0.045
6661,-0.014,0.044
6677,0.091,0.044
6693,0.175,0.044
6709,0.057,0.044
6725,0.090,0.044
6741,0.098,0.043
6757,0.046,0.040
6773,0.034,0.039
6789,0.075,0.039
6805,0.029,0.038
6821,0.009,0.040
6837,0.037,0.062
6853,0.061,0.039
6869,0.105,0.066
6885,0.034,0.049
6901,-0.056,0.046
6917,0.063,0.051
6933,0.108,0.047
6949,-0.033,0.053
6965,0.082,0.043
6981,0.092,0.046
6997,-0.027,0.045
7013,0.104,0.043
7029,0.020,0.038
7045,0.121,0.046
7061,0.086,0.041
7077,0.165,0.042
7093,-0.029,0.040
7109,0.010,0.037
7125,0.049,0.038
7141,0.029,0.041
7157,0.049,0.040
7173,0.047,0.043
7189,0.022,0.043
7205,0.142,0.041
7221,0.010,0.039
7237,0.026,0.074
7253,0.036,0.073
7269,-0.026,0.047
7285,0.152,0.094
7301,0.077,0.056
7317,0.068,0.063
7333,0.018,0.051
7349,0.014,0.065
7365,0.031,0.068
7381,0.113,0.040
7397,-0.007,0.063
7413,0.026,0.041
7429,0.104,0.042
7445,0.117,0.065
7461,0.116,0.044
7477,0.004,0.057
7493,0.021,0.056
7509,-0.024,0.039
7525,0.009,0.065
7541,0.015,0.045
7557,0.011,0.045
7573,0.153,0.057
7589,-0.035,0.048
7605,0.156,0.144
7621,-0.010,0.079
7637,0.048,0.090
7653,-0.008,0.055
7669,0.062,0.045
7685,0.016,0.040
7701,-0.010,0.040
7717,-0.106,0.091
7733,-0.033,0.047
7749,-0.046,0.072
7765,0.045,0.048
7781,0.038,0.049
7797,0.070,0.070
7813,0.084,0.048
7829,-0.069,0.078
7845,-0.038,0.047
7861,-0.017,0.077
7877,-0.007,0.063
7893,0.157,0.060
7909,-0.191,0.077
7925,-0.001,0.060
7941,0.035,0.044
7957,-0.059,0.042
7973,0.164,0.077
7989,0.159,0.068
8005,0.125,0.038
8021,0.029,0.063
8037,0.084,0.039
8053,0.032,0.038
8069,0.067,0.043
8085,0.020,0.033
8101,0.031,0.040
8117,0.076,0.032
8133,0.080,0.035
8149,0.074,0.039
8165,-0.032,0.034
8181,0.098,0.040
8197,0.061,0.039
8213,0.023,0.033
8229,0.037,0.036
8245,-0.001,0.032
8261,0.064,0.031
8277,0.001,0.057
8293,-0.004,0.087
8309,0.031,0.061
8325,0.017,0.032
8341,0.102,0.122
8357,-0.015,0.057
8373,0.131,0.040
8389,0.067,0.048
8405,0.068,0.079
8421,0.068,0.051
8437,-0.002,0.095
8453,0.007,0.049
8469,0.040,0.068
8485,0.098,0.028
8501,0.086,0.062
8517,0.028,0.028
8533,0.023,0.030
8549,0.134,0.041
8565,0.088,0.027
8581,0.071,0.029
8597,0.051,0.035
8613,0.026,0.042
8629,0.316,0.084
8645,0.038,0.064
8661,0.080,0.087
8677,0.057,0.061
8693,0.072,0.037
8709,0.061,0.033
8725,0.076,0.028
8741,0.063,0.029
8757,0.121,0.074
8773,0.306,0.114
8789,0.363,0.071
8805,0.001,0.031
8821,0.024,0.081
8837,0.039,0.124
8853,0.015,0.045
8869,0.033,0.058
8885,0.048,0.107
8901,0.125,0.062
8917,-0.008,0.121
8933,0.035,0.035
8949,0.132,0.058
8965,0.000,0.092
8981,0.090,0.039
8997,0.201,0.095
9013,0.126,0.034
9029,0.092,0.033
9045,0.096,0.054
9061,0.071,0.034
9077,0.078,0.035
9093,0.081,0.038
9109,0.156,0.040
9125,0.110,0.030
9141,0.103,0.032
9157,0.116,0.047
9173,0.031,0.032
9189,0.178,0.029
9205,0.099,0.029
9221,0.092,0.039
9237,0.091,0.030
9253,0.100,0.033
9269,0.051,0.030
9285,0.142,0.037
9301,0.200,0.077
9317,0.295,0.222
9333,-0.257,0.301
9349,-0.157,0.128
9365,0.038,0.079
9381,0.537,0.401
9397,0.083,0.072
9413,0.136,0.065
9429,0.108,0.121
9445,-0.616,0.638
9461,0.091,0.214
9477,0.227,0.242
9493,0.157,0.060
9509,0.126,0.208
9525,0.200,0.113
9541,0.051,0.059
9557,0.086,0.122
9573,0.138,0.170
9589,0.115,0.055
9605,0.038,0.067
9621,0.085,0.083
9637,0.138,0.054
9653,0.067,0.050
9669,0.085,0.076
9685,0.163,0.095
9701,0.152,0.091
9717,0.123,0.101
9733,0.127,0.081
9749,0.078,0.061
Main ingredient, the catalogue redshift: 1.355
